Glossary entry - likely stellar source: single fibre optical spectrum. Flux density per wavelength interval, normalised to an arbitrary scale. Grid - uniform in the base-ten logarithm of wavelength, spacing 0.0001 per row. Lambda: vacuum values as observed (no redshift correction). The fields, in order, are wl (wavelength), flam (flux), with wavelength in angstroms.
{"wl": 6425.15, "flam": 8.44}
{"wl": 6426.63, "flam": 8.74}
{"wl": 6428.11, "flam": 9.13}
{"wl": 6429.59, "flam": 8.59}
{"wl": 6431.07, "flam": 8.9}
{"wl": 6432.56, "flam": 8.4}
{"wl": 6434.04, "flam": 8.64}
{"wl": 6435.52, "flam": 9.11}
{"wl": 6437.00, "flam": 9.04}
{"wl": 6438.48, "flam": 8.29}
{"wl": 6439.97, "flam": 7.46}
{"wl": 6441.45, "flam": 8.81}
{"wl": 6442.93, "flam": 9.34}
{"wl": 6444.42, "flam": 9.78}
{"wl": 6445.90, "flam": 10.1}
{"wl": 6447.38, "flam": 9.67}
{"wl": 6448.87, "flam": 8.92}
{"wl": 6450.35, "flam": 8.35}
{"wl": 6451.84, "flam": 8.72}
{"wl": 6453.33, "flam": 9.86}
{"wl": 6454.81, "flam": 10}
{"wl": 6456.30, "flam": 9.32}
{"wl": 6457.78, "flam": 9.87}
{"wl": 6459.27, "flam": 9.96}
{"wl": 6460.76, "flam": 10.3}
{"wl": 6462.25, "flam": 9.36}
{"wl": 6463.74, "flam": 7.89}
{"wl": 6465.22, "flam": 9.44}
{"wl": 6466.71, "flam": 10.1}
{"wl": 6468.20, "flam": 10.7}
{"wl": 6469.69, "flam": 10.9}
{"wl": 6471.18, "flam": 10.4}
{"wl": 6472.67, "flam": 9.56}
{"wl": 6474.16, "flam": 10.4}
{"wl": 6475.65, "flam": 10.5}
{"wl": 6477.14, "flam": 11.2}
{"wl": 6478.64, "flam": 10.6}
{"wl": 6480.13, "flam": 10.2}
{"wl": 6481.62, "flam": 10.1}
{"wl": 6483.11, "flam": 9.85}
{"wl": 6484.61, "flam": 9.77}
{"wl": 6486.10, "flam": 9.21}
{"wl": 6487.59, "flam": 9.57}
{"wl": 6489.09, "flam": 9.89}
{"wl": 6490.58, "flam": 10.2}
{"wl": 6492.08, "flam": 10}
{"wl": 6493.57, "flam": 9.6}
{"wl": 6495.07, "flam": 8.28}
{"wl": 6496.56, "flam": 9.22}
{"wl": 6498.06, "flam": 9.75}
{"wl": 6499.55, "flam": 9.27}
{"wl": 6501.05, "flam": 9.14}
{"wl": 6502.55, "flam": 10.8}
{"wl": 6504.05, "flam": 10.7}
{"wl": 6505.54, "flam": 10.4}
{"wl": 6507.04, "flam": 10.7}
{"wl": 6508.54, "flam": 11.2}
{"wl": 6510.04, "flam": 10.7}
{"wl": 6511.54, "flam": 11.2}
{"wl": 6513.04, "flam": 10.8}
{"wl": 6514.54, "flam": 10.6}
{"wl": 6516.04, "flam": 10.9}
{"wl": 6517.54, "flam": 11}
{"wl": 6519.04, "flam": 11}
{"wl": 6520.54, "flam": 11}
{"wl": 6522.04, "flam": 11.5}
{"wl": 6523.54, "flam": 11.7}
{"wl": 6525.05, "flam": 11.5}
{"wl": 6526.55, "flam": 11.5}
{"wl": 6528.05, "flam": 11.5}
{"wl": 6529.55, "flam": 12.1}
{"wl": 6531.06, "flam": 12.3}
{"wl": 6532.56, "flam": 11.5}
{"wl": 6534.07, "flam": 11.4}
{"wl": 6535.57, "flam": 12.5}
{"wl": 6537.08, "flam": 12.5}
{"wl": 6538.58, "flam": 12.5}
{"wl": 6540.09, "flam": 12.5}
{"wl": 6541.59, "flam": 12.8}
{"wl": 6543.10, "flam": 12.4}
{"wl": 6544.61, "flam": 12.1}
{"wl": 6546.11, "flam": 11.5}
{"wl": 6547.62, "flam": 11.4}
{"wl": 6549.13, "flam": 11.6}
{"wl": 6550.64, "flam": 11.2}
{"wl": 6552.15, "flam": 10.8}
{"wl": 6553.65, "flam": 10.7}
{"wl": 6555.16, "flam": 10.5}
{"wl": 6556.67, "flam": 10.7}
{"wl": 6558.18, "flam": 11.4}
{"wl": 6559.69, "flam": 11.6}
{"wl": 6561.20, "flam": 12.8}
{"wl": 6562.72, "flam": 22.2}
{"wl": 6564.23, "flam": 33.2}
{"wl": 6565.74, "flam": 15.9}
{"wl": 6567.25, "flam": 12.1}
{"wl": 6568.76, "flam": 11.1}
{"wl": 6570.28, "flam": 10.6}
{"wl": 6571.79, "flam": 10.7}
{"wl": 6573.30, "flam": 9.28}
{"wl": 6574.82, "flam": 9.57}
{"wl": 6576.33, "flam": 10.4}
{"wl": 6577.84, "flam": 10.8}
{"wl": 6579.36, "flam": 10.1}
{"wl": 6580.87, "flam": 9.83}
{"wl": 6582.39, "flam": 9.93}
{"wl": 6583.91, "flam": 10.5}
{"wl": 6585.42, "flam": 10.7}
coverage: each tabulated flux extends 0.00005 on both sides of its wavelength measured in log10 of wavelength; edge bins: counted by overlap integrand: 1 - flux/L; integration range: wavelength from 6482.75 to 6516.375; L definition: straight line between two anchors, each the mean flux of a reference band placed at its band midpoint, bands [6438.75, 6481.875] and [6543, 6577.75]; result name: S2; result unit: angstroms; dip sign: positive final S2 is 2.6 angstroms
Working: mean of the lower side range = 9.7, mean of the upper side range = 12.7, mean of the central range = 10.1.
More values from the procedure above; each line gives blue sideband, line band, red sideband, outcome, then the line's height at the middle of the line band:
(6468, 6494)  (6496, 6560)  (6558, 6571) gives 10.00 angstroms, 13.4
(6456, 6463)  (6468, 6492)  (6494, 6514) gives -0.52 angstroms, 9.96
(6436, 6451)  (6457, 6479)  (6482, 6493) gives -1.47 angstroms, 9.43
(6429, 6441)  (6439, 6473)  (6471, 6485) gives -0.42 angstroms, 9.39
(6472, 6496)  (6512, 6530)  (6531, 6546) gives 0.38 angstroms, 11.5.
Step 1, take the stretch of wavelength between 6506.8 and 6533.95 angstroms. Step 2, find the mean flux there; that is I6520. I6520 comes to 11.3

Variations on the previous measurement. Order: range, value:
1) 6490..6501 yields 9.44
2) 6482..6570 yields 11.6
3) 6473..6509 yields 10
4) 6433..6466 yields 9.19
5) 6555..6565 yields 16.4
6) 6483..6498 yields 9.55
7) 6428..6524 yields 9.85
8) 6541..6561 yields 11.5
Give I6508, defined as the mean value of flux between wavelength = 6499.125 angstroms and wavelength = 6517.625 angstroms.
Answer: 10.6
